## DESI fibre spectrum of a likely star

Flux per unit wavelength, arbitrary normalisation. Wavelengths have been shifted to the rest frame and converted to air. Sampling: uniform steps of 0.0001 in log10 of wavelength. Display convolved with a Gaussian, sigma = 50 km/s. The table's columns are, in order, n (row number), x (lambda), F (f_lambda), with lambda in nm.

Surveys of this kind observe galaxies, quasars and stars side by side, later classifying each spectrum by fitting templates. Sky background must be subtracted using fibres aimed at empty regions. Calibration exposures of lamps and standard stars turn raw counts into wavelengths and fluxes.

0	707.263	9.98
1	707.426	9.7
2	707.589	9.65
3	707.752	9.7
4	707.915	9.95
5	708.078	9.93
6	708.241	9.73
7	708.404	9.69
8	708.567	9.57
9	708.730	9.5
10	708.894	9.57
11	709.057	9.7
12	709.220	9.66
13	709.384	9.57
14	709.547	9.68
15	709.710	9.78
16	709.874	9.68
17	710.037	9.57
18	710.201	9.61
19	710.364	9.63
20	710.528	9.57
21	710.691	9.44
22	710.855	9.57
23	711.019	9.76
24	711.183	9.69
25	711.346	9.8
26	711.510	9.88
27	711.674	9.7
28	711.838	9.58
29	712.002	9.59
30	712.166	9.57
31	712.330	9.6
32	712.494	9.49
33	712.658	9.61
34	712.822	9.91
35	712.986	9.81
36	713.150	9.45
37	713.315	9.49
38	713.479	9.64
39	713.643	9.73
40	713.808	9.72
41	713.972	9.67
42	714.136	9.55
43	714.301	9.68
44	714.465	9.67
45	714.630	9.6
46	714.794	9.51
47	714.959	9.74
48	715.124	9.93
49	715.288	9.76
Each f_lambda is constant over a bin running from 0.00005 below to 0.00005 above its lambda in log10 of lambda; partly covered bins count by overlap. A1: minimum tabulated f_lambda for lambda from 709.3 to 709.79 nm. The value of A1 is 9.57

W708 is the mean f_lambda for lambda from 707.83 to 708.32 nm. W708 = 9.87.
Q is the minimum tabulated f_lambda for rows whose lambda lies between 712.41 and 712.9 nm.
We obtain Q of 9.49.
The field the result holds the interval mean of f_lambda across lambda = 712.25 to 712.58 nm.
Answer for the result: 9.55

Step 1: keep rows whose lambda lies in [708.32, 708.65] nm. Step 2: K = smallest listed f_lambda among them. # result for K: 9.57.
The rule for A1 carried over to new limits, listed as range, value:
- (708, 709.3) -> 9.5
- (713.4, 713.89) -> 9.64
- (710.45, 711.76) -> 9.44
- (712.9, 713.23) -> 9.45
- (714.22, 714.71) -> 9.6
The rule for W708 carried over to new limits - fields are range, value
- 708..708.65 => 9.74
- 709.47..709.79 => 9.74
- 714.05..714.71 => 9.62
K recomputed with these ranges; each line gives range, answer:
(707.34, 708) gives 9.65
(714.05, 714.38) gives 9.55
